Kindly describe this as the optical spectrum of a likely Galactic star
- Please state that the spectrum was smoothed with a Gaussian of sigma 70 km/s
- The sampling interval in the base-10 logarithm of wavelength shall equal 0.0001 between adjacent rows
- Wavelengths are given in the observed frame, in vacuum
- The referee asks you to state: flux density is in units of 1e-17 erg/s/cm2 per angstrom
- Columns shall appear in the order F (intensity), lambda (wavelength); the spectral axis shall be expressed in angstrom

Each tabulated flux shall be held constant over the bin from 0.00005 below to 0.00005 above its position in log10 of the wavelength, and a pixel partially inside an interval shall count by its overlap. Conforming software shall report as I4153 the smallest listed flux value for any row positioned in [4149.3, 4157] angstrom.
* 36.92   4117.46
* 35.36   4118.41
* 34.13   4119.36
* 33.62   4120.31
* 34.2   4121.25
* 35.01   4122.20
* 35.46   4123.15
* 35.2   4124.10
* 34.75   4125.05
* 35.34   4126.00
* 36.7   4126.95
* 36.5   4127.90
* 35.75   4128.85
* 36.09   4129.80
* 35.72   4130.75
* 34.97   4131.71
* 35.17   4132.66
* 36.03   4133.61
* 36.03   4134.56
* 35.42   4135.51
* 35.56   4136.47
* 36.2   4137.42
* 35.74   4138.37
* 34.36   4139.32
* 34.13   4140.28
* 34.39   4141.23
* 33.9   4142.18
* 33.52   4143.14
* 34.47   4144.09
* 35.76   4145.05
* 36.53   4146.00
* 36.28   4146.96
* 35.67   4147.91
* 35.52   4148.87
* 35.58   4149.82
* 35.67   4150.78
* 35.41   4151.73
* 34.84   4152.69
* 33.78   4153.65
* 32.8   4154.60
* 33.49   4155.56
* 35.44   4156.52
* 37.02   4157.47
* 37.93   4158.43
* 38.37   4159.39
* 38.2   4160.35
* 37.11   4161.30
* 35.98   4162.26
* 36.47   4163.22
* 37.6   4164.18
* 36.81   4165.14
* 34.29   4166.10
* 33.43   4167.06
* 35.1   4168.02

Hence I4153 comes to 32.8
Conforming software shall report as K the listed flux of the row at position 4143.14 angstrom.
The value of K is 33.52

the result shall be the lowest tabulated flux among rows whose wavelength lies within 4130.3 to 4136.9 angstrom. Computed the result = 34.97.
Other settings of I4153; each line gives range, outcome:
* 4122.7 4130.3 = 34.75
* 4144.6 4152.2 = 35.41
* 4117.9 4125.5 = 33.62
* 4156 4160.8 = 35.44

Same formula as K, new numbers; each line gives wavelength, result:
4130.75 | 35.72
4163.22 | 36.47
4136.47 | 35.56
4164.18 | 37.6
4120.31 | 33.62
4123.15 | 35.46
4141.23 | 34.39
